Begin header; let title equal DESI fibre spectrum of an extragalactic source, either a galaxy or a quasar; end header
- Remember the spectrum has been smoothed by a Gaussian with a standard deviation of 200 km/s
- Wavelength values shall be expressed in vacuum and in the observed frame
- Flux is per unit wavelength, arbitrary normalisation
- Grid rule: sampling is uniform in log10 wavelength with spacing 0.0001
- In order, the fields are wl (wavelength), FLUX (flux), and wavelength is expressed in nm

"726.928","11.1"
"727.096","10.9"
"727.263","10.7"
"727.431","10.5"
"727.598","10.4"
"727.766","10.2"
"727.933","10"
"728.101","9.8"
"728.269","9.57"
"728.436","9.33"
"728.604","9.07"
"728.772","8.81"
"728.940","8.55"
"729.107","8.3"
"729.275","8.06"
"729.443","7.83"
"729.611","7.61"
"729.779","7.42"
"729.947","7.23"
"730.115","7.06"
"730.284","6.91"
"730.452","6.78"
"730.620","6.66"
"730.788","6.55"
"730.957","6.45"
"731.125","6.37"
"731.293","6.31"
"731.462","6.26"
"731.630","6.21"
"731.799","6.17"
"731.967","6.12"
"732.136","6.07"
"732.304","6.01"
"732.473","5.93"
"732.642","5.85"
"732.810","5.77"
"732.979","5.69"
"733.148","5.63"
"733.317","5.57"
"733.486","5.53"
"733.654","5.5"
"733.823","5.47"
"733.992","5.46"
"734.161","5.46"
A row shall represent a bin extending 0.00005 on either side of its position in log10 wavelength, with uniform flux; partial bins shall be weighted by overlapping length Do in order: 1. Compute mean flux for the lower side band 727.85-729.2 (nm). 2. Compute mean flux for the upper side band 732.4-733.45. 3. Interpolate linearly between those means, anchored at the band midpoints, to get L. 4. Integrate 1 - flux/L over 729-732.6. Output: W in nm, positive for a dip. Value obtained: 0.29 nm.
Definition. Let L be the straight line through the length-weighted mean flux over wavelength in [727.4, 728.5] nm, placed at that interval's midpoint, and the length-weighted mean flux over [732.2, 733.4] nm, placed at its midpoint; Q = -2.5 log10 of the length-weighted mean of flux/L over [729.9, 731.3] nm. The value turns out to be 0.15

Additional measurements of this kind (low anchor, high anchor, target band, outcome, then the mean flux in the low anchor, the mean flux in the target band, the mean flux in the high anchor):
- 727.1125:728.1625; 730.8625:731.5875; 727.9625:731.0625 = 0.05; 10.3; 7.91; 6.34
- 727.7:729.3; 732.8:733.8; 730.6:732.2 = 0.12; 9.2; 6.3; 5.6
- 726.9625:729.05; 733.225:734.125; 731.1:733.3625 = 0.10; 9.83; 5.99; 5.51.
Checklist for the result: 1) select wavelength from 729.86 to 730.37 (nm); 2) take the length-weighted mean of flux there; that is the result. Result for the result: 7.06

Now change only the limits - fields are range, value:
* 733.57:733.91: 5.49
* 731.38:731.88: 6.21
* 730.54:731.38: 6.46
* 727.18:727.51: 10.6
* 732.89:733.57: 5.6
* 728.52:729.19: 8.69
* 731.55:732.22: 6.14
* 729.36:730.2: 7.42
